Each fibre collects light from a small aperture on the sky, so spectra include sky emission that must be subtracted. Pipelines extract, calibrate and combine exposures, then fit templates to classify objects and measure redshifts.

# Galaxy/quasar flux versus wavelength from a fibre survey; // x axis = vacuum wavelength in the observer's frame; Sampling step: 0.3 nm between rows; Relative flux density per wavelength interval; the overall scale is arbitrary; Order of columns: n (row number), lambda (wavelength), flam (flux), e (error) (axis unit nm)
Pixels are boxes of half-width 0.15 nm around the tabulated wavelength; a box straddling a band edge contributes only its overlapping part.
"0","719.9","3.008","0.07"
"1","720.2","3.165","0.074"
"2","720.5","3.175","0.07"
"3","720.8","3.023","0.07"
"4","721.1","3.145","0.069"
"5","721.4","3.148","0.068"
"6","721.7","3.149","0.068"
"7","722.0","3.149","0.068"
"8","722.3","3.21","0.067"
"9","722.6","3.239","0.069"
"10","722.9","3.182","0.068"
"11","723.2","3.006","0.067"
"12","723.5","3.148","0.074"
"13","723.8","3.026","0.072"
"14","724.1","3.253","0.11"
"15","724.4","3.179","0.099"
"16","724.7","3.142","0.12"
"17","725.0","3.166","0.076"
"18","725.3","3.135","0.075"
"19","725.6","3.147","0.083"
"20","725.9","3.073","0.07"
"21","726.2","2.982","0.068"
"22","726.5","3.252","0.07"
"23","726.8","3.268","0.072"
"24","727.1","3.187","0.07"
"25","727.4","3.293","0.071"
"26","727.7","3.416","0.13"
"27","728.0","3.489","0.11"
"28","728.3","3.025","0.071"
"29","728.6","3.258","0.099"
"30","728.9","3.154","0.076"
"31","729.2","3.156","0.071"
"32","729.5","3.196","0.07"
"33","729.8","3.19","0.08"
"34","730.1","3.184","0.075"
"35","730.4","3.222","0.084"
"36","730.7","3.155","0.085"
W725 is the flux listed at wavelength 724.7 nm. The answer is 3.142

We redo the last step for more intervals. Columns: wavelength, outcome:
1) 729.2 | 3.156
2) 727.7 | 3.416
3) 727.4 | 3.293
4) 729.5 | 3.196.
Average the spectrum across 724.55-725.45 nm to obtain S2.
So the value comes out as 3.15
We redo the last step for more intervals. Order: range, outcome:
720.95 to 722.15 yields 3.15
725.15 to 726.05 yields 3.12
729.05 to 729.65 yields 3.18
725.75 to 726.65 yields 3.1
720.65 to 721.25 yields 3.08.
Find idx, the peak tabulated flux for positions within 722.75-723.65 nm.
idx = 3.182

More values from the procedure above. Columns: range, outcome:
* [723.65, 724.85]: 3.253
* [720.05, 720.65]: 3.175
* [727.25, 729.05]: 3.489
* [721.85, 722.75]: 3.239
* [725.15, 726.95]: 3.268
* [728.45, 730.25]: 3.258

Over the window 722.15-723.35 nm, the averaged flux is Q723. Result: 3.16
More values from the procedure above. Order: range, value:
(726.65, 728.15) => 3.33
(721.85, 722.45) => 3.18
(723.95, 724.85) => 3.19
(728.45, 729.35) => 3.19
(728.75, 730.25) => 3.18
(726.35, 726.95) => 3.26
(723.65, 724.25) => 3.14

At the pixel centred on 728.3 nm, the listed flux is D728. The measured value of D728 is 3.025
